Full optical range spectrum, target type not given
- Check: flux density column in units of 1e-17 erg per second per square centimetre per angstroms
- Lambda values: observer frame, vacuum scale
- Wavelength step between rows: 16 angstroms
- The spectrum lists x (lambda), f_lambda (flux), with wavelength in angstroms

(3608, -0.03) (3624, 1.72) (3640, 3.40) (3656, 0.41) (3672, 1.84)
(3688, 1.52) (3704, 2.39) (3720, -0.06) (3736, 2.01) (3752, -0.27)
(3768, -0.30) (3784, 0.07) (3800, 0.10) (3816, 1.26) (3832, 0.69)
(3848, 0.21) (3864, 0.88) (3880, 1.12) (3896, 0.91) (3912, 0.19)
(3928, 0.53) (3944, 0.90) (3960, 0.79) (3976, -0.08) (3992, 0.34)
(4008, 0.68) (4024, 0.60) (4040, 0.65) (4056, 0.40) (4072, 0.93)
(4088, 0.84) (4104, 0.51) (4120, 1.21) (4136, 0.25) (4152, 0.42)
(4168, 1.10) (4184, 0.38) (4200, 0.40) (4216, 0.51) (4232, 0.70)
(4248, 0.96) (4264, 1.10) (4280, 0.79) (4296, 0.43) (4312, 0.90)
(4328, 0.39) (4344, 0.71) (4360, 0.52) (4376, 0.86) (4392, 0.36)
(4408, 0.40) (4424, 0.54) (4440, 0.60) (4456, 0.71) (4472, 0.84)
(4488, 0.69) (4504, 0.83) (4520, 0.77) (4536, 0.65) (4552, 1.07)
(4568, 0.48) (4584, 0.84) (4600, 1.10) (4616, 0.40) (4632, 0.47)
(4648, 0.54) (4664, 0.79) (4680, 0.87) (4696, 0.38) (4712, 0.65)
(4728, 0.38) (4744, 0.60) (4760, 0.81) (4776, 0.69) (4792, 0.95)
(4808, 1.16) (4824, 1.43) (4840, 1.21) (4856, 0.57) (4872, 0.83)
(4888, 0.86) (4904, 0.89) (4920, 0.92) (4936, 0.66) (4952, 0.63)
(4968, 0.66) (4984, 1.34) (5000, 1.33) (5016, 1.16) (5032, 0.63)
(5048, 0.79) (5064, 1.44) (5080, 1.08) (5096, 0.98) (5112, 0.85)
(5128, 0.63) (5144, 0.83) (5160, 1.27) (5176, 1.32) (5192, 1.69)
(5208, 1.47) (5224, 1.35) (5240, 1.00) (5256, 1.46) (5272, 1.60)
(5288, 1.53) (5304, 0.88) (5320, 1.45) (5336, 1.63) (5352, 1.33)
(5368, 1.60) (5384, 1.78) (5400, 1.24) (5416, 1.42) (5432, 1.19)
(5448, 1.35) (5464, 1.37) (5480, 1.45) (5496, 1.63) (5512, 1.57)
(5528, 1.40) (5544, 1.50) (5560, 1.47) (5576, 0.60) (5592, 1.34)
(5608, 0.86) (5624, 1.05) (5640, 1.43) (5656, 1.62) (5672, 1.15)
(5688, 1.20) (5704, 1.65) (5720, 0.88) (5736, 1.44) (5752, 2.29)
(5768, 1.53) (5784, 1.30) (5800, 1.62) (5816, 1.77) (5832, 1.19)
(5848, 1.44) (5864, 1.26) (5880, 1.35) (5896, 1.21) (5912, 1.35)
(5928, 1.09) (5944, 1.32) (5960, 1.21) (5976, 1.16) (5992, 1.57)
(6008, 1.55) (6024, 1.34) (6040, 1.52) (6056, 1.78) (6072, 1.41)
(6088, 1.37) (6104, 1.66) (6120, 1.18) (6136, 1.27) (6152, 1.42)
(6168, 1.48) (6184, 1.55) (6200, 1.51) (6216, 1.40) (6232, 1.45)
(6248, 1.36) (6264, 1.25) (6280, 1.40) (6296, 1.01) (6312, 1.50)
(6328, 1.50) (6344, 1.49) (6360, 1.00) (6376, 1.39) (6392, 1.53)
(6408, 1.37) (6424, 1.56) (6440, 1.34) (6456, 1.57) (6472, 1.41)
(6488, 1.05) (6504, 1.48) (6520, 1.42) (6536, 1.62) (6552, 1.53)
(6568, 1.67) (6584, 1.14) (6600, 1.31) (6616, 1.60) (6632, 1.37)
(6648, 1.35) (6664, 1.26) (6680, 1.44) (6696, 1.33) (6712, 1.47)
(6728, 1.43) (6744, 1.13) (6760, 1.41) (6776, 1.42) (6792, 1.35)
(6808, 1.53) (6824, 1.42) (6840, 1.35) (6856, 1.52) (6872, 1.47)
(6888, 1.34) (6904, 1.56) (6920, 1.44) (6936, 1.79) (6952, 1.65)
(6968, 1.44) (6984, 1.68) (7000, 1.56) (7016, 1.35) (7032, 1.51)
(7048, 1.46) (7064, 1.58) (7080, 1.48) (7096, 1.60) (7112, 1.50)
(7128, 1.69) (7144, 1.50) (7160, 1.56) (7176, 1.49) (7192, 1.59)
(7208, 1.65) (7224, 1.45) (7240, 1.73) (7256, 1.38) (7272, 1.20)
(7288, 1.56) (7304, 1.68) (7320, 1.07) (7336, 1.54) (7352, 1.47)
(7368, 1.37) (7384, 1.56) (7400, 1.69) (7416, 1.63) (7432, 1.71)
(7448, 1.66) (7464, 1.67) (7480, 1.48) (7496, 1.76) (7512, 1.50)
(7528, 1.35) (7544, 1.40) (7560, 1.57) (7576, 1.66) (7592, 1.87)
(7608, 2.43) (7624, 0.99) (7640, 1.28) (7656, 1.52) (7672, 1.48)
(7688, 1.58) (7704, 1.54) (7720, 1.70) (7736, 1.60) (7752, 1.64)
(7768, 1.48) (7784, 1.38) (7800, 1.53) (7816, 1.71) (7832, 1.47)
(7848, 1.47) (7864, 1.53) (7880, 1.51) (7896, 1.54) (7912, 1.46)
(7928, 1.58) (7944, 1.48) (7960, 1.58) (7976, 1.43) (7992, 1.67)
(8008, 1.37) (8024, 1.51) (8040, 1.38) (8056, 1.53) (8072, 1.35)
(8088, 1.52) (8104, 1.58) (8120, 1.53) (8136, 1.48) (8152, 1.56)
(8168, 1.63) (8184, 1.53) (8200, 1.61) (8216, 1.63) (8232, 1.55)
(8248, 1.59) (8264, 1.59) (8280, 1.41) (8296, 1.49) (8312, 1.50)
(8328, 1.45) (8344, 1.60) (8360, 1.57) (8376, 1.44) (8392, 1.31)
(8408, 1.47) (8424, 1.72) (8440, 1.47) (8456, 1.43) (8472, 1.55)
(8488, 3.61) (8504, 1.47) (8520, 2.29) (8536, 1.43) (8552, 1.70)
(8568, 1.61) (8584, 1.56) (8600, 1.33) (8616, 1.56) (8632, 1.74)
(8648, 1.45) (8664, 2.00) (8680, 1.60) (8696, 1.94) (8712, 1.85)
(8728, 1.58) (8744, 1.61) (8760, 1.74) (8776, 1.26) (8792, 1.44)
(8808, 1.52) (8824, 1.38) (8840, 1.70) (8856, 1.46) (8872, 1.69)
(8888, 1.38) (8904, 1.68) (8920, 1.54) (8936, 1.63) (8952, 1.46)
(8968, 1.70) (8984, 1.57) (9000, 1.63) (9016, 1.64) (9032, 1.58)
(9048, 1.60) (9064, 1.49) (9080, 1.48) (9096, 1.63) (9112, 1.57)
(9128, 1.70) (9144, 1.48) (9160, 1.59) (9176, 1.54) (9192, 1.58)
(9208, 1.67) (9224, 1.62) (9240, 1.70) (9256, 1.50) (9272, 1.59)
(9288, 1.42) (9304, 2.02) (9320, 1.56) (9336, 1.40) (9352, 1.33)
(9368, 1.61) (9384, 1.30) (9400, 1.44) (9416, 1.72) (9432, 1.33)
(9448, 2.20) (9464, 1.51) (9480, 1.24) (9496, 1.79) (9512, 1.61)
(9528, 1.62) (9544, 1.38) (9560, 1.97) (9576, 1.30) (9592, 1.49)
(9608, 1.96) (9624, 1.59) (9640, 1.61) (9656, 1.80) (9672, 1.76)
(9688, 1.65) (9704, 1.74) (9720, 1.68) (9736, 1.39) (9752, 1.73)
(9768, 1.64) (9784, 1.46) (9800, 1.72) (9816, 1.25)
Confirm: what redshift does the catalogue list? 0.293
